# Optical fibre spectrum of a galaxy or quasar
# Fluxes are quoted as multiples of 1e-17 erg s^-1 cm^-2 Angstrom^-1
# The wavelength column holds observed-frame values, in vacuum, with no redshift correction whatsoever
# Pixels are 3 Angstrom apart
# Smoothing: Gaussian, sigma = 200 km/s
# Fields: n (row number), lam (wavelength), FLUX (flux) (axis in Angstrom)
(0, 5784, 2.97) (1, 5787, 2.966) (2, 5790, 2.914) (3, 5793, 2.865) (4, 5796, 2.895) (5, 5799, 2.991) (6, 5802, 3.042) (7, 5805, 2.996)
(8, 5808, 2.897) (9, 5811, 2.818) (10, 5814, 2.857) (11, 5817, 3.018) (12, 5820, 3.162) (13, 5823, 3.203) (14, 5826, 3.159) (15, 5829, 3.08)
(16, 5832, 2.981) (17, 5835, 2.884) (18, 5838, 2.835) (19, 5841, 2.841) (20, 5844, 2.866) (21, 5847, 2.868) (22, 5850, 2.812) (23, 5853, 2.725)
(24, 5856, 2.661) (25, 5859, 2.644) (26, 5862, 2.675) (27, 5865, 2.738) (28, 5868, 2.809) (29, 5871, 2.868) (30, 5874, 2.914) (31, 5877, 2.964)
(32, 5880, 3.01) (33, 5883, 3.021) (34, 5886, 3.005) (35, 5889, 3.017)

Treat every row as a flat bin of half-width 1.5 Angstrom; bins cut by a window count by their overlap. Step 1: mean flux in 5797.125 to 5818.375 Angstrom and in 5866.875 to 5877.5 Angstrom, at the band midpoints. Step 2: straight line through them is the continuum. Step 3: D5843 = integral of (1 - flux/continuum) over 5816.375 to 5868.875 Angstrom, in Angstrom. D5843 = 0.5 Angstrom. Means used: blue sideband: 2.94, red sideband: 2.88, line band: 2.89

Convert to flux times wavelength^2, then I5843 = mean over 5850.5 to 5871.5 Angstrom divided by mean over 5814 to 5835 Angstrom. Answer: 0.90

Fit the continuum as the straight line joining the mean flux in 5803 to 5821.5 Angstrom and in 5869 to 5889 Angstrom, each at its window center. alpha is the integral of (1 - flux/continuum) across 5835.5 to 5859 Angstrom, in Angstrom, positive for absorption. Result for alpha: 1.3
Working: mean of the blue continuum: 2.96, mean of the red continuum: 2.96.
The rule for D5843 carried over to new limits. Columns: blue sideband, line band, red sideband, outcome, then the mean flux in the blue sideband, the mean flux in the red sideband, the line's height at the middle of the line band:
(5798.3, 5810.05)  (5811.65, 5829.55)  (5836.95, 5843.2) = -0.95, 2.97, 2.84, 2.91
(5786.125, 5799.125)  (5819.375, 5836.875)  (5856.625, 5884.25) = -1.13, 2.92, 2.84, 2.88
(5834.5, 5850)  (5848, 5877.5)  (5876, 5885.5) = 1.57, 2.85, 3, 2.93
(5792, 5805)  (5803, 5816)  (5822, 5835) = 0.42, 2.96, 3.08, 3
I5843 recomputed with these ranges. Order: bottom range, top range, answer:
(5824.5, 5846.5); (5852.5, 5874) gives 0.94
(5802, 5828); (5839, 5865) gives 0.93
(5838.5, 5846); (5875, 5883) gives 1.06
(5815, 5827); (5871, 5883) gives 0.97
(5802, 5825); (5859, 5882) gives 0.97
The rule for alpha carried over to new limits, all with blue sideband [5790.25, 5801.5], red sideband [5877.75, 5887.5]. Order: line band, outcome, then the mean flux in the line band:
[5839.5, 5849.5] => 0.4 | 2.85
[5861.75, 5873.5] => 0.8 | 2.79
